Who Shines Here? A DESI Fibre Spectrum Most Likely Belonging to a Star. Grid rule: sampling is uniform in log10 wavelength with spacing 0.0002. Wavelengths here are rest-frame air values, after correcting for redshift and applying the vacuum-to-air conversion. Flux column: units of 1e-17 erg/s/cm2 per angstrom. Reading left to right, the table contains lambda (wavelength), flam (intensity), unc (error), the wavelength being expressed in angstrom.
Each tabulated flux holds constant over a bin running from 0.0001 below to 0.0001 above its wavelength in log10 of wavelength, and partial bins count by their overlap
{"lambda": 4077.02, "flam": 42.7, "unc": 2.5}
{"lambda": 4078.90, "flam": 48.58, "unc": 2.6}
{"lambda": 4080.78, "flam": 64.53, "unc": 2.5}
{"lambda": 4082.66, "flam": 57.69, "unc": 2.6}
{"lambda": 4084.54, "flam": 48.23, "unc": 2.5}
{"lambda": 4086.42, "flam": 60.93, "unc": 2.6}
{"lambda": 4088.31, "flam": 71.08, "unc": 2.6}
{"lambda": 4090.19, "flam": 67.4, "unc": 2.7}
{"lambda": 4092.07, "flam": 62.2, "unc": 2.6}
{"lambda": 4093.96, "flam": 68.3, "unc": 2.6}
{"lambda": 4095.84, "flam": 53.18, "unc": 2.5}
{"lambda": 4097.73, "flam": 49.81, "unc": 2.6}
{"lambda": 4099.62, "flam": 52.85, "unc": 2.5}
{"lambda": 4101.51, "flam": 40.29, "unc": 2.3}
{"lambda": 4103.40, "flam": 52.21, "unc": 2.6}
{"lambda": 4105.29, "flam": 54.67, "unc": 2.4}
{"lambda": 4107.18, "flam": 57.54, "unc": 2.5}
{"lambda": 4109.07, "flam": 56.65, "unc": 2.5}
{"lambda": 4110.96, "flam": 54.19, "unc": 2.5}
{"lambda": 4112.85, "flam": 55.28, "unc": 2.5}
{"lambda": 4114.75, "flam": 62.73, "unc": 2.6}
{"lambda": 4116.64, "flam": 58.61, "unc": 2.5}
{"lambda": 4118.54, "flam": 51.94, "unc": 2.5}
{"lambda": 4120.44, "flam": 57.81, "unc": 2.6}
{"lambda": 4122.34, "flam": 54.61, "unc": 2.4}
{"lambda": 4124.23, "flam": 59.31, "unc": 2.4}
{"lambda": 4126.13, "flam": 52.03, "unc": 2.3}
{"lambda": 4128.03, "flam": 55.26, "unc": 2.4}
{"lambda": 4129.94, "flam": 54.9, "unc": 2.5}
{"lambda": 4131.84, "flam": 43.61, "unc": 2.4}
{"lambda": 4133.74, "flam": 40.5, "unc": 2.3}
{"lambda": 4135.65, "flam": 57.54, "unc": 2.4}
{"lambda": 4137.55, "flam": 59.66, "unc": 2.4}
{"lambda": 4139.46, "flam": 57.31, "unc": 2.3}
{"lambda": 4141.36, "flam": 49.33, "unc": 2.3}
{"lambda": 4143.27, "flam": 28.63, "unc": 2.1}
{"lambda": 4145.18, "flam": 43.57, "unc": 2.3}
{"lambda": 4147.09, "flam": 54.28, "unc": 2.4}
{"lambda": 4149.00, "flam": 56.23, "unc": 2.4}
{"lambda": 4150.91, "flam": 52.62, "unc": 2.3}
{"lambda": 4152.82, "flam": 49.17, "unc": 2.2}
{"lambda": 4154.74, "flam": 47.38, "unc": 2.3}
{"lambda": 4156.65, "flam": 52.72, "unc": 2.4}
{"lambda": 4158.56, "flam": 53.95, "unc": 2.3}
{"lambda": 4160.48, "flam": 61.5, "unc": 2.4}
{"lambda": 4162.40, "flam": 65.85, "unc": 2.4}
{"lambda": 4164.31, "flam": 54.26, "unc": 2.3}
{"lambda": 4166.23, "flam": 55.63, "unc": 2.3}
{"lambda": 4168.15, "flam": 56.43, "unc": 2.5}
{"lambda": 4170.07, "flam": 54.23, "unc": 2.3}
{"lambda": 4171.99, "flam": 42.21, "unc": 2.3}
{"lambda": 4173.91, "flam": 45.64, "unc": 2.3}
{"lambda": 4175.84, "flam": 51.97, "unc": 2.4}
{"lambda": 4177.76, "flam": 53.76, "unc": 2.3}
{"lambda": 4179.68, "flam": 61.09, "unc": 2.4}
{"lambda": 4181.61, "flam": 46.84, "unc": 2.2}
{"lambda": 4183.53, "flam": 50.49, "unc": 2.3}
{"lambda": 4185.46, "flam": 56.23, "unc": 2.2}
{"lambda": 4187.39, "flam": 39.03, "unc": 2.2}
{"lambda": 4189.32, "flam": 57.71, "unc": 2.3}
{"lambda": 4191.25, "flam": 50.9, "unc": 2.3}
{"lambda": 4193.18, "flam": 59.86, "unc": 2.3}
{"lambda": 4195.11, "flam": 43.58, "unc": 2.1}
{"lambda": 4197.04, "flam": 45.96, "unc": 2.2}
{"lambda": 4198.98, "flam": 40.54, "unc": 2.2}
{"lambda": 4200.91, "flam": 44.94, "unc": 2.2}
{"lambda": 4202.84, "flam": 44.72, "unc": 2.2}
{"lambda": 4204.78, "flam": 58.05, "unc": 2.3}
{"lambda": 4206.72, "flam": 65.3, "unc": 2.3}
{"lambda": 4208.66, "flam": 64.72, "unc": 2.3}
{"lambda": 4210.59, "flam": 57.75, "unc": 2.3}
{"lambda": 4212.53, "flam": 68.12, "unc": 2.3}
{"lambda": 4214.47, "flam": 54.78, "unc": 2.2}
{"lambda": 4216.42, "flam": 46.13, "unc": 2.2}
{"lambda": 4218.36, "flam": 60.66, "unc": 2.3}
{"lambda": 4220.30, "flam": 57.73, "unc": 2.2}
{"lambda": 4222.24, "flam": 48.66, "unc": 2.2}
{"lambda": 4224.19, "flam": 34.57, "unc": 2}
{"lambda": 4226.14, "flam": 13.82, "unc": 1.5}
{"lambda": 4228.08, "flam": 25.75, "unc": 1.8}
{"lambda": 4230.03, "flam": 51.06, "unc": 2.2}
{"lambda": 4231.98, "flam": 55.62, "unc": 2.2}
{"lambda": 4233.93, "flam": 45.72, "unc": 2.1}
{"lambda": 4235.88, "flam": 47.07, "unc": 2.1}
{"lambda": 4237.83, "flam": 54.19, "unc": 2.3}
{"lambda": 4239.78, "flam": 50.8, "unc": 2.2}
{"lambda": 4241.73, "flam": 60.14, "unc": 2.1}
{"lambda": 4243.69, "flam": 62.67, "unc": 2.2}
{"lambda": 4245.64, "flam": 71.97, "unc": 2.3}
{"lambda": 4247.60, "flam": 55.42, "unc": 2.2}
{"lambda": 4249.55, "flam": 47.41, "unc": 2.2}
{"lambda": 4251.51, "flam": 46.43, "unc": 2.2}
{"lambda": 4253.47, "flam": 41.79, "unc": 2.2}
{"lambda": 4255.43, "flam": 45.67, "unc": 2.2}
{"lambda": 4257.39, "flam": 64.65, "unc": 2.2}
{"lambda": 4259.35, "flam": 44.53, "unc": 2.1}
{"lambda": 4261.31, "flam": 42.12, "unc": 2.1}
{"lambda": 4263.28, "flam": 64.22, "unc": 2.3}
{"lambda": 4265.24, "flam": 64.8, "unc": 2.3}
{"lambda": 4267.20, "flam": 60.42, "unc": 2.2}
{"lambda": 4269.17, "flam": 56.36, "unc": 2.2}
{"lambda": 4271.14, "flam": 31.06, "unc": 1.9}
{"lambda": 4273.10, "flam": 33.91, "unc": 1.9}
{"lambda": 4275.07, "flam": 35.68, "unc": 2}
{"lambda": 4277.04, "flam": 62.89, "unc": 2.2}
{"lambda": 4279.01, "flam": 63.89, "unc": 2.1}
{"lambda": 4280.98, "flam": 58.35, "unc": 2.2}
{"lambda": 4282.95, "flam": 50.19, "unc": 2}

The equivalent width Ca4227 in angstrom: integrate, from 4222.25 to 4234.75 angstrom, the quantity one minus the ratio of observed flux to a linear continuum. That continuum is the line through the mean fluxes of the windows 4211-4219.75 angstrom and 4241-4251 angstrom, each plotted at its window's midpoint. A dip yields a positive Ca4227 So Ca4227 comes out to 4.21 angstrom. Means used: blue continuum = 57.4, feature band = 38.5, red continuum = 58.9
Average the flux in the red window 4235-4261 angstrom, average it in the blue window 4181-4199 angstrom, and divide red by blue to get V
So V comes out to 1.1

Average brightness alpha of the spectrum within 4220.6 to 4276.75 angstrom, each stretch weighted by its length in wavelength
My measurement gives 48.7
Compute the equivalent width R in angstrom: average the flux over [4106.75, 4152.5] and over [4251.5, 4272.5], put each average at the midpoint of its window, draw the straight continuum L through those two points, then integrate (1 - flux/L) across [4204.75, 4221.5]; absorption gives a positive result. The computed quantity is -2.4 angstrom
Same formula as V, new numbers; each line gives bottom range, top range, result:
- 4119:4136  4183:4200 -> 0.94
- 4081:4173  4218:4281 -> 0.92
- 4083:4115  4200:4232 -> 0.88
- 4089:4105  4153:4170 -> 0.99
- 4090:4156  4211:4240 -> 0.90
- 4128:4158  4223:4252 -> 0.96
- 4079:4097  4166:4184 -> 0.85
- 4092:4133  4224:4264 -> 0.90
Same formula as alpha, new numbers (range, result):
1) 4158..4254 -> 51.7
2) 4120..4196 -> 52.2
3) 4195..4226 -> 51.5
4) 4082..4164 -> 54.5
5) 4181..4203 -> 48.6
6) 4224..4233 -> 36.3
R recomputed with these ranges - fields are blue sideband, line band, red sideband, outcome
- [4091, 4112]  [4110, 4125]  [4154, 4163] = -0.4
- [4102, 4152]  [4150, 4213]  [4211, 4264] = -1.6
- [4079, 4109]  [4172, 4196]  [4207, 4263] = 1.0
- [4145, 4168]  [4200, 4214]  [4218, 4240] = -2.9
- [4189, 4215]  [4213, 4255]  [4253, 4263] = 1.5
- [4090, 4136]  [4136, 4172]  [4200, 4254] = 0.5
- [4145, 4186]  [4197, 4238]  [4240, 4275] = 2.5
